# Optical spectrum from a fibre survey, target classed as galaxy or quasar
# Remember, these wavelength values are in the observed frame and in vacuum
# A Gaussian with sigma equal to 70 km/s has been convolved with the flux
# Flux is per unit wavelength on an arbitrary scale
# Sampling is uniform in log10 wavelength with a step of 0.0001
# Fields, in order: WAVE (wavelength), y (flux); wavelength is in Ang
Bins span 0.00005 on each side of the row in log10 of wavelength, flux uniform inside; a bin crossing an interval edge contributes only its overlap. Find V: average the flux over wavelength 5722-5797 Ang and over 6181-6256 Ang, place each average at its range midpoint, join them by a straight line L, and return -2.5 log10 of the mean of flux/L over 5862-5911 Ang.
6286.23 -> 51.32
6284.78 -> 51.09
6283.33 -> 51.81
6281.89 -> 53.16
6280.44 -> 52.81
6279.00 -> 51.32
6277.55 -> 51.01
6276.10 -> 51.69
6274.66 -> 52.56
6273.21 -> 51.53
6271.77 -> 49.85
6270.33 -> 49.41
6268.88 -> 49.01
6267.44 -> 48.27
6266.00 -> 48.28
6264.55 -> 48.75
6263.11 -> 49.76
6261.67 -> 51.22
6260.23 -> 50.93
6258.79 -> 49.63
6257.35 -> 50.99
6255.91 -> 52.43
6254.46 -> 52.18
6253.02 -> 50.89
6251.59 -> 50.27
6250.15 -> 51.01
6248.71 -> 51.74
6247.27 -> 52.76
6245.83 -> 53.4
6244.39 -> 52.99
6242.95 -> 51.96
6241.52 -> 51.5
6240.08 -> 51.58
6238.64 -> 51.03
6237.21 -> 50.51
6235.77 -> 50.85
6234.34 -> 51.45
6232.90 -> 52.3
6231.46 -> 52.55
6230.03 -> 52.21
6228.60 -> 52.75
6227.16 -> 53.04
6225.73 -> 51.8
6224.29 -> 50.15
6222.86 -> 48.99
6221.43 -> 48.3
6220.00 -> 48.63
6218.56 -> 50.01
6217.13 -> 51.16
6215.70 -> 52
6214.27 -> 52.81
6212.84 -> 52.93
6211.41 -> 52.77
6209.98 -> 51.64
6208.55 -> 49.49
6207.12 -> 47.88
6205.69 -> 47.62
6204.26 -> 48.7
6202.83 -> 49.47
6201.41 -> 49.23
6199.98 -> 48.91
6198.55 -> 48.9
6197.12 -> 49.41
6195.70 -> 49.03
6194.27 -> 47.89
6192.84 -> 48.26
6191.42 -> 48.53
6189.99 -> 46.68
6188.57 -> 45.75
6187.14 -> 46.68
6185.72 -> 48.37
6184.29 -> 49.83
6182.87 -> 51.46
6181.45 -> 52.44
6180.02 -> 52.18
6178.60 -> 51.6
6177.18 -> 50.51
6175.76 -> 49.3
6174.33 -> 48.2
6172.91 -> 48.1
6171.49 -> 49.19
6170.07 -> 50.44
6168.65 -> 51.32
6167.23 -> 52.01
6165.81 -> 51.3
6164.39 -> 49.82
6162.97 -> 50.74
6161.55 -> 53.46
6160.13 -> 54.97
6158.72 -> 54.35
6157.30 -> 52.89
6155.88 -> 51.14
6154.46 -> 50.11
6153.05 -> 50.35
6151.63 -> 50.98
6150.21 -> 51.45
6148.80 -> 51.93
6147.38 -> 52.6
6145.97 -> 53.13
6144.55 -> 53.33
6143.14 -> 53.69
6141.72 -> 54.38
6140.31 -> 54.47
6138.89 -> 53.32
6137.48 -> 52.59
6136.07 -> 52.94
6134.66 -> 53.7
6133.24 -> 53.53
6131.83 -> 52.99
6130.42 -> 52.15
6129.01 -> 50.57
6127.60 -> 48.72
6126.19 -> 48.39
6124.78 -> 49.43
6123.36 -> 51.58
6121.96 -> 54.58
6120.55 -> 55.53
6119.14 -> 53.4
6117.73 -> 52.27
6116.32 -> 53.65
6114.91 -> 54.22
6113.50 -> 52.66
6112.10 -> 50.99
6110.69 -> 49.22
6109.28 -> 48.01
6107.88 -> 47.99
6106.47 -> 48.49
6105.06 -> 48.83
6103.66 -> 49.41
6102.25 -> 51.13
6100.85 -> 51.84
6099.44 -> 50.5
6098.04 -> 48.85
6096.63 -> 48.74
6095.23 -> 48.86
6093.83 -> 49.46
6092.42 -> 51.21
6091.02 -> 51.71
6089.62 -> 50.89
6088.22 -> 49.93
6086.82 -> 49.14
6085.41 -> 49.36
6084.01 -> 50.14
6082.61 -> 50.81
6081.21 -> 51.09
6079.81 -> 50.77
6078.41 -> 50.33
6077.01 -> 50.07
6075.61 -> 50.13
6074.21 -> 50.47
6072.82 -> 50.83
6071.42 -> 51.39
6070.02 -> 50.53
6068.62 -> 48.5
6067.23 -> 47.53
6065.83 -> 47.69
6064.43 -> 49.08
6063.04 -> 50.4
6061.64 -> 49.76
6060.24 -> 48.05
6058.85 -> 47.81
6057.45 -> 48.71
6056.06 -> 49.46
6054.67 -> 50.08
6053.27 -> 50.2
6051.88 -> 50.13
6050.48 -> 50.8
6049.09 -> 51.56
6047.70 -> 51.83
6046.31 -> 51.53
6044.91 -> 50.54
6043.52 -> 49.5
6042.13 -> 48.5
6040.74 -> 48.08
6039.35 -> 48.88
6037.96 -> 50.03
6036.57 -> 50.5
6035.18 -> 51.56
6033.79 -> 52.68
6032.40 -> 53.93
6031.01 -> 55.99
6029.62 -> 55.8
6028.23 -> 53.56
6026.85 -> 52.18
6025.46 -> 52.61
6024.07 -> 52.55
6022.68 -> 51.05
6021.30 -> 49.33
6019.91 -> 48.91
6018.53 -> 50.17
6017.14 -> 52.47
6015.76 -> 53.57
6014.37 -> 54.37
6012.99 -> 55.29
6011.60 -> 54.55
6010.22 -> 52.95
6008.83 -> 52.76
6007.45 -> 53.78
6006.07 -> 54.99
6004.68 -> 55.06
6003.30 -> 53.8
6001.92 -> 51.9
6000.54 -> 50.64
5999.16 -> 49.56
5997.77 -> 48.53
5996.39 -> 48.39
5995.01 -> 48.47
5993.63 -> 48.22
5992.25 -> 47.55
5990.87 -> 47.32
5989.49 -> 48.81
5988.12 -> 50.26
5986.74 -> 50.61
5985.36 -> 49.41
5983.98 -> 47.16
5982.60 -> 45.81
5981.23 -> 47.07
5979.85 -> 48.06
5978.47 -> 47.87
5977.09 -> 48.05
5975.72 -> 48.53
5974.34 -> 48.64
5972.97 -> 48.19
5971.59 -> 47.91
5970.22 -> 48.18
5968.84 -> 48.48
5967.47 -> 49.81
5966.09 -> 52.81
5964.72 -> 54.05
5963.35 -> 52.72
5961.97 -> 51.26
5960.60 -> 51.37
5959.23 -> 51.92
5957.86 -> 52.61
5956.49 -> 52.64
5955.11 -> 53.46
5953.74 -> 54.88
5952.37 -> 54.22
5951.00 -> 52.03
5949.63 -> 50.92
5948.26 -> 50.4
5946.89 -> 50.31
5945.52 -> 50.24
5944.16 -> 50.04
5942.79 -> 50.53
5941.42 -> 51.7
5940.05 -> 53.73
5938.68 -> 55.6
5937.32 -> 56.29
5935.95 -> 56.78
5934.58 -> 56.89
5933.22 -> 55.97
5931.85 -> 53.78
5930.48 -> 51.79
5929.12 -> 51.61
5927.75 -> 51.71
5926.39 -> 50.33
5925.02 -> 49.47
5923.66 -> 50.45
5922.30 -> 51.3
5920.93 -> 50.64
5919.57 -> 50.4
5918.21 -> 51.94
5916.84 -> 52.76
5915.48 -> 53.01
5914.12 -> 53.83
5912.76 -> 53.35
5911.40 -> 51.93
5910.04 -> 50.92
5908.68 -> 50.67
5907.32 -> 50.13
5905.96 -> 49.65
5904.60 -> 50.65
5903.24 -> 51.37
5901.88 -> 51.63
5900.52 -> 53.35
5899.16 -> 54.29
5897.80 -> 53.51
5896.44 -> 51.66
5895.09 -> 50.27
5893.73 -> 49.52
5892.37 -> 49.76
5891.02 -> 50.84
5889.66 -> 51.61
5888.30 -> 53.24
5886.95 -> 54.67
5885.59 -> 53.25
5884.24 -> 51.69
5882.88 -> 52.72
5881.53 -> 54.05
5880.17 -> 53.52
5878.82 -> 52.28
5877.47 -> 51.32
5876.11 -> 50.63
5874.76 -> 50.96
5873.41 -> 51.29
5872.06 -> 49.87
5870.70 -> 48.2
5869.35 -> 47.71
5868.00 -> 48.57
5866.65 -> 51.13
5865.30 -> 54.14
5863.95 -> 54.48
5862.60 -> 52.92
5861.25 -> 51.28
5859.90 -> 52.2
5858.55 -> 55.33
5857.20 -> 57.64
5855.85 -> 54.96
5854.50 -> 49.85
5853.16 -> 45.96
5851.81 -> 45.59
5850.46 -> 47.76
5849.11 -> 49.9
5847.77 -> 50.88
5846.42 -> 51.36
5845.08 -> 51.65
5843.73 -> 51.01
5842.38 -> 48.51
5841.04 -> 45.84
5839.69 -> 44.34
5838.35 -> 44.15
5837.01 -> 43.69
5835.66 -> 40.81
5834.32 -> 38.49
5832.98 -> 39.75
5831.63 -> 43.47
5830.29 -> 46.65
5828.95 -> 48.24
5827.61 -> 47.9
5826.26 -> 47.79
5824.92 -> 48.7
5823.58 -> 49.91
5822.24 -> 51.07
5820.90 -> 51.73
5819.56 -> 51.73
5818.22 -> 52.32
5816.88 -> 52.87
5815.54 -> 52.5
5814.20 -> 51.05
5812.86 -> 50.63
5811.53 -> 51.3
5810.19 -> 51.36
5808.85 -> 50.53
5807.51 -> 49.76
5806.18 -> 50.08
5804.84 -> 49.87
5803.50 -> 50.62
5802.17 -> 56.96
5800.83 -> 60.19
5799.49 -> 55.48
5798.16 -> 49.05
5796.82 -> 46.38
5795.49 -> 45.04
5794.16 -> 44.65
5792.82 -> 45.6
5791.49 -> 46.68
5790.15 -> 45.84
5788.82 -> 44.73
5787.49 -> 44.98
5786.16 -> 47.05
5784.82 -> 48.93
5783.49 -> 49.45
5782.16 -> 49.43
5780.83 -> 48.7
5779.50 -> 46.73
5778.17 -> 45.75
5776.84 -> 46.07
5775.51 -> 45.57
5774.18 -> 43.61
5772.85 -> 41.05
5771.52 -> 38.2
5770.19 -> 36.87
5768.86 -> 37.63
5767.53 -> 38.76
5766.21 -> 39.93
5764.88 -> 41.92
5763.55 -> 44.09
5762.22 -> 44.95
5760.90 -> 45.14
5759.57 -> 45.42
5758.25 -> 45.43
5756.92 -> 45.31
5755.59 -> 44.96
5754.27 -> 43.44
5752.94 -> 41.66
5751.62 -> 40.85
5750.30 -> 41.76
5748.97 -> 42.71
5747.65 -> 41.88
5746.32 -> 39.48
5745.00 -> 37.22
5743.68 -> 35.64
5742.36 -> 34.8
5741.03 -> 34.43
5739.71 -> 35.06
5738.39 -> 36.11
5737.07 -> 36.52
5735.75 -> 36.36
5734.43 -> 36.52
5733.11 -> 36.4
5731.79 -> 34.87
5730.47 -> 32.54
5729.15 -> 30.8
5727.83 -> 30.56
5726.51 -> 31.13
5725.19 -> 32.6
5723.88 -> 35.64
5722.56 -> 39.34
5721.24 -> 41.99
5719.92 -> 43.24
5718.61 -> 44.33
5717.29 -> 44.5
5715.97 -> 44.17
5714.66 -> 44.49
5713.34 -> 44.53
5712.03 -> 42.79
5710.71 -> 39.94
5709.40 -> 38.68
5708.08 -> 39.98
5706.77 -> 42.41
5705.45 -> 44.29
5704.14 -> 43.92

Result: -0.18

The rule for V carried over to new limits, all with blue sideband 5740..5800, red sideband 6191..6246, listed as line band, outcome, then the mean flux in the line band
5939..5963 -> -0.12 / 52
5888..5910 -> -0.13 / 51.3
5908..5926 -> -0.13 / 51.6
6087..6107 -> -0.03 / 50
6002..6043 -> -0.11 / 52.4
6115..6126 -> -0.08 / 52.8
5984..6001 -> -0.04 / 48.9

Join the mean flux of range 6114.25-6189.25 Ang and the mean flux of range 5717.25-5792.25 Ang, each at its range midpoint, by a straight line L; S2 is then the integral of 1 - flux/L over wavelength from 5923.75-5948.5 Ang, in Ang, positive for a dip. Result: -3.7 Ang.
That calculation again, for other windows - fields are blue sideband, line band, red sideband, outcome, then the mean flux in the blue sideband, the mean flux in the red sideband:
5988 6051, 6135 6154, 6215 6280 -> -0.6 Ang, 51.4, 51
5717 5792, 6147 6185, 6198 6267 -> -1.3 Ang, 41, 50.8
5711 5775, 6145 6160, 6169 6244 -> -1.0 Ang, 39.6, 50.2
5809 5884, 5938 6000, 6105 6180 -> 0.4 Ang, 49.7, 51.6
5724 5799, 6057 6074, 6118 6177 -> 0.1 Ang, 41.4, 51.9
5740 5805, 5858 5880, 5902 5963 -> -1.0 Ang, 44.4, 52.2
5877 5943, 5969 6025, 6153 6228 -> 1.5 Ang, 52.3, 50.2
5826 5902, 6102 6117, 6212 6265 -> 0.1 Ang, 50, 51.3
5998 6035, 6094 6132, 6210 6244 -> 1.0 Ang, 52.8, 51.4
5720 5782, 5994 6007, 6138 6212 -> -1.4 Ang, 39.8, 50.6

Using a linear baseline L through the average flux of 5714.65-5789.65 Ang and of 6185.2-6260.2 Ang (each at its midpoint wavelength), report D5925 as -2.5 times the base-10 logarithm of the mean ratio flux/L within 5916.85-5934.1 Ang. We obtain -0.17 mag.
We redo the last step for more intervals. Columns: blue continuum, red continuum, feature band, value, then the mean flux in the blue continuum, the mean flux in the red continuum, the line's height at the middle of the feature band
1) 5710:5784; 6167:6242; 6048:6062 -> -0.061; 40.6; 50.1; 47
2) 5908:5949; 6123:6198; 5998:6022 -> -0.014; 52.3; 51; 51.8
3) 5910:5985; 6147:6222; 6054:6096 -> 0.021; 51.4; 50.2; 50.8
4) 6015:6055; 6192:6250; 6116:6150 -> -0.033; 51.3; 50.7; 51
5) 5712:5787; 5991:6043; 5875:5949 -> -0.103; 40.9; 51.7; 47.4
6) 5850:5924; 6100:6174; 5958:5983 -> 0.043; 51.6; 51.7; 51.6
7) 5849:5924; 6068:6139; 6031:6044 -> 0.008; 51.6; 50.9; 51.1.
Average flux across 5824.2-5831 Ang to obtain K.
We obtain 47.9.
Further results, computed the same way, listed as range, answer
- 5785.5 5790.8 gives 45.7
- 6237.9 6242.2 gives 51.4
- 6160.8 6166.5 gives 51.3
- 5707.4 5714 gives 41.2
